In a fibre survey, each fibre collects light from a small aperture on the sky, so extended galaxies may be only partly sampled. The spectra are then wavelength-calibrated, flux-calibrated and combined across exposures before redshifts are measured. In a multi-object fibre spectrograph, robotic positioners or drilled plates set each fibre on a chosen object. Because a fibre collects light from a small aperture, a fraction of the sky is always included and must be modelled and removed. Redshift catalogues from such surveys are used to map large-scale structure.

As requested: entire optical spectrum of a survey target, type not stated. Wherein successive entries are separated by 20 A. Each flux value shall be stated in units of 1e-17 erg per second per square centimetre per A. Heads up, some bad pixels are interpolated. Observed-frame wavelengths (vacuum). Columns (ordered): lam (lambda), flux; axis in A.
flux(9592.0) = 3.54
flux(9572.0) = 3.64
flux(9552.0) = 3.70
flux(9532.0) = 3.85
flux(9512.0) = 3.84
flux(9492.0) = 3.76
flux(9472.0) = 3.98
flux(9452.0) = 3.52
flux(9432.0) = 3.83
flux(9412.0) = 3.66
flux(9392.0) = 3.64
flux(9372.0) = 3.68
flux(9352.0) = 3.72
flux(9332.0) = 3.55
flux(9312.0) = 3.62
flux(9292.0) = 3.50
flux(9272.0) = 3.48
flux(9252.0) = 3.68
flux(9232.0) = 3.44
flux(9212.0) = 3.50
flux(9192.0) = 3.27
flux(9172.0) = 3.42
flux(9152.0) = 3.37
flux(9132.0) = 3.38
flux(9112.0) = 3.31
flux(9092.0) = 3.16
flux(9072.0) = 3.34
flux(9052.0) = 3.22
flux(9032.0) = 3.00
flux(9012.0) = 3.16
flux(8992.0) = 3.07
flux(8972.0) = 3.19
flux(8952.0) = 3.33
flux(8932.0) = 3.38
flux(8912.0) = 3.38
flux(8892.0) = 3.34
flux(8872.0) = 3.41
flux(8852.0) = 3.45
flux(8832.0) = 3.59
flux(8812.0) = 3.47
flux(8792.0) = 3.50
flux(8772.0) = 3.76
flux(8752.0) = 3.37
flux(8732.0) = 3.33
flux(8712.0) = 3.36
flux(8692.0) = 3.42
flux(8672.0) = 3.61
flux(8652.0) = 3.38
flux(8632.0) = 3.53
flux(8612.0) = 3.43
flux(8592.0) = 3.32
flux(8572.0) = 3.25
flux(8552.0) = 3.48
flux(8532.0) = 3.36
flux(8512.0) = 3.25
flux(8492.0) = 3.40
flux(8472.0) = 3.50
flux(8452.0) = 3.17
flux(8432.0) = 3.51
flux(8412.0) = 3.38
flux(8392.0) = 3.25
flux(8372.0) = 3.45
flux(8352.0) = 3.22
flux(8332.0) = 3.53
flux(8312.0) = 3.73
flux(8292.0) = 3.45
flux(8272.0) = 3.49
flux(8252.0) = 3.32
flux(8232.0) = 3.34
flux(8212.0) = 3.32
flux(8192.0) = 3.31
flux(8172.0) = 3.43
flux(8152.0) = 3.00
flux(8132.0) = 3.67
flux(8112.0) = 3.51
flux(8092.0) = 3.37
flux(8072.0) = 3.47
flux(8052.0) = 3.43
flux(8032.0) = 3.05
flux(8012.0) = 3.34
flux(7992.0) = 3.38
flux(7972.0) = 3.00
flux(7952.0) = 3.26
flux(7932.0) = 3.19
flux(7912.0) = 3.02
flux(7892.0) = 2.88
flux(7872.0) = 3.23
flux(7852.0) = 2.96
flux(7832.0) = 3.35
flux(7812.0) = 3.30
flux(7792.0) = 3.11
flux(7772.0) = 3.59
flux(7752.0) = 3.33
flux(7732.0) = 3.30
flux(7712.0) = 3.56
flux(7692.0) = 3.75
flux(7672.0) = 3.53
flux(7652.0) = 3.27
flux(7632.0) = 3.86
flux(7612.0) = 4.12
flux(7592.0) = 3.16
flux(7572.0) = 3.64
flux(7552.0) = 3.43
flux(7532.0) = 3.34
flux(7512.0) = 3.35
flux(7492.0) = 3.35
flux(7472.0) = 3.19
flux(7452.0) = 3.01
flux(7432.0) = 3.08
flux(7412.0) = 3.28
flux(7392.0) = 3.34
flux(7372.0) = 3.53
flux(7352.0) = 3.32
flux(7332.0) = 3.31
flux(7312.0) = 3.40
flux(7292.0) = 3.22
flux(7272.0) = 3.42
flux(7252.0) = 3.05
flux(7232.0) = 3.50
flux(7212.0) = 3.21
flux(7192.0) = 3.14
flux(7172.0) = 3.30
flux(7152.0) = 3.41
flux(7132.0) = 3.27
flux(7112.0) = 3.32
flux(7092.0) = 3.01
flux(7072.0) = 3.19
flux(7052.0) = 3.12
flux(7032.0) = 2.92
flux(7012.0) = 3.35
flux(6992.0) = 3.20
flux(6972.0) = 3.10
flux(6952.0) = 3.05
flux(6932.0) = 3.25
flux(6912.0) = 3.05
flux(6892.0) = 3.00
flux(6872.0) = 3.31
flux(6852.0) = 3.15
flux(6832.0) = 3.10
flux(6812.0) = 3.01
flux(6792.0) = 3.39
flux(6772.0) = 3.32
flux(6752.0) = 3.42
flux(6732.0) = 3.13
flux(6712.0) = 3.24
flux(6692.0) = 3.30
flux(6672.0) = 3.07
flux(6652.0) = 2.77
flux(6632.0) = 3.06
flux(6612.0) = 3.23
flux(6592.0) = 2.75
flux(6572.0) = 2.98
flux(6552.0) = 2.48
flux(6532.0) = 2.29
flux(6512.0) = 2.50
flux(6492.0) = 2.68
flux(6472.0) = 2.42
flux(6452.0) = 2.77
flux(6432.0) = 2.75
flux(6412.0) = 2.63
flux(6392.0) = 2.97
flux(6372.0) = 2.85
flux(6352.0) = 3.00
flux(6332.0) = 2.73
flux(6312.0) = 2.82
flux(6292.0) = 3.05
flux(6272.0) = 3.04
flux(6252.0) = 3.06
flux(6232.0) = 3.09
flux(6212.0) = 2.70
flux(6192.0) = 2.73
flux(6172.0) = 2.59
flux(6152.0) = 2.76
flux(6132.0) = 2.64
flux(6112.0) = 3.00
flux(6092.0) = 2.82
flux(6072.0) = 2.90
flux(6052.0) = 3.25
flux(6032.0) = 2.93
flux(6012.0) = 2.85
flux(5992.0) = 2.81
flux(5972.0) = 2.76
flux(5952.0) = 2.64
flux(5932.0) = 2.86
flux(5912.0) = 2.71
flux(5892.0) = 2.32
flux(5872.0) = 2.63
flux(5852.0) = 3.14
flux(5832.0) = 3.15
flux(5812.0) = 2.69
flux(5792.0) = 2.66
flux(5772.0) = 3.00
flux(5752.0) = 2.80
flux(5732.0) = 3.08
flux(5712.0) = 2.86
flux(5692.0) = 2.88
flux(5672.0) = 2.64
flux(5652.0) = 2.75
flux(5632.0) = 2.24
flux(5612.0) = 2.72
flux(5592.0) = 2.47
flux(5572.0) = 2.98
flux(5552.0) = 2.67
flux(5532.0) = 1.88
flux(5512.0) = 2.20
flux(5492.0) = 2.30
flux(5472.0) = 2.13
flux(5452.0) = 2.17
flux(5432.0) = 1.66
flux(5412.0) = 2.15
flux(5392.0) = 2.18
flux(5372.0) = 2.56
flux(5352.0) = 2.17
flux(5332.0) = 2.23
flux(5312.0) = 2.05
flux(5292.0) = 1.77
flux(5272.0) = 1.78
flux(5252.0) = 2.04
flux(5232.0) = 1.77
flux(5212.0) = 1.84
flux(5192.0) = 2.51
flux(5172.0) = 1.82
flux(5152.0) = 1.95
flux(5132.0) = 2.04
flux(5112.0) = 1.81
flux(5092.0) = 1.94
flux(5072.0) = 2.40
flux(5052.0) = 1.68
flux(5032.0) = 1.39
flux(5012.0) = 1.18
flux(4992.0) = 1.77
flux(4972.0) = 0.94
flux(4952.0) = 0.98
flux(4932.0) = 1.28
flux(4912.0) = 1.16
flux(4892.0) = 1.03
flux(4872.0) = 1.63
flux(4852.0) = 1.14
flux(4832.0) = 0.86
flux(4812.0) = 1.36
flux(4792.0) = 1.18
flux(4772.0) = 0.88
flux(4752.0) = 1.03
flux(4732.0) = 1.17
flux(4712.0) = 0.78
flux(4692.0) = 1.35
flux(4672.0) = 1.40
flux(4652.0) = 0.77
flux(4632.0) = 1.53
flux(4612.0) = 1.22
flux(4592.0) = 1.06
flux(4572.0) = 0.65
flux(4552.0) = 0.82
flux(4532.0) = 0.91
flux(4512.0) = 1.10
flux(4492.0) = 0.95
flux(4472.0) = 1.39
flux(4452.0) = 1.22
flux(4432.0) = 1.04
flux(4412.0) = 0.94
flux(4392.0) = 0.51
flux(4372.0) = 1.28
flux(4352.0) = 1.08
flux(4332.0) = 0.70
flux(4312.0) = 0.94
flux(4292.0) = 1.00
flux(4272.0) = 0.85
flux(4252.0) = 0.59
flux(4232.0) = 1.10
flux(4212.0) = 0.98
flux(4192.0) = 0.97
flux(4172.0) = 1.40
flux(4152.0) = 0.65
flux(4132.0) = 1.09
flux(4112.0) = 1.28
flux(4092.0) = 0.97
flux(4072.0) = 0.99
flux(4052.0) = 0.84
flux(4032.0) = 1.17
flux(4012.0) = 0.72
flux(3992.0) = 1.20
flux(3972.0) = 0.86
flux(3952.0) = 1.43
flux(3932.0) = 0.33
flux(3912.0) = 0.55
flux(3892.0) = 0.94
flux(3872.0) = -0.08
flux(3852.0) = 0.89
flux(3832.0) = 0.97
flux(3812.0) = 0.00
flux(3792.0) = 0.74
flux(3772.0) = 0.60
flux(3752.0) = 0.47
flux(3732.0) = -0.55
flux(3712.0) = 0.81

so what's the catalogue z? 0.262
